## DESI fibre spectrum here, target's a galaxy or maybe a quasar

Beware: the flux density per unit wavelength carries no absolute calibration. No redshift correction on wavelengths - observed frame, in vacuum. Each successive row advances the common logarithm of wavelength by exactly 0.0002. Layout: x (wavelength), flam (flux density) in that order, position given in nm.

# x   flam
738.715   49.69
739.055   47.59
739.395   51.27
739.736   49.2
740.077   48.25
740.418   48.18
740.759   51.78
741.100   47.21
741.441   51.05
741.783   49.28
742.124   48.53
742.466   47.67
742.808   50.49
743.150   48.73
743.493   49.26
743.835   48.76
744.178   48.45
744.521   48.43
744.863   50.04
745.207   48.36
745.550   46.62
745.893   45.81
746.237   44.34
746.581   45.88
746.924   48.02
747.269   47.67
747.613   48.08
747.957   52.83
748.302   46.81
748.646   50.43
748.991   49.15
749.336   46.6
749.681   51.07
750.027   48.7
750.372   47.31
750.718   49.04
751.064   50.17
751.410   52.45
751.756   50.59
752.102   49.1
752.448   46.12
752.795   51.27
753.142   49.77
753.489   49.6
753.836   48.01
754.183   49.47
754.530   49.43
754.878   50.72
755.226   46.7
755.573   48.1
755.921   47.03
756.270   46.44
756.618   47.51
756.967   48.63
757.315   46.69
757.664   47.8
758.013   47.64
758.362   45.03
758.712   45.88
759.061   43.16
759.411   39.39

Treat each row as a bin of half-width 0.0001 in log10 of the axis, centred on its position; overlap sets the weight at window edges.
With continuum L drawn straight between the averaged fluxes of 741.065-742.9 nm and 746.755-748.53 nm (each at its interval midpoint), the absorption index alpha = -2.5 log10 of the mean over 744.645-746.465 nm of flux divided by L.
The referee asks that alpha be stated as 0.042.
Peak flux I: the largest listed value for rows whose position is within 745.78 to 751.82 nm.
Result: 52.83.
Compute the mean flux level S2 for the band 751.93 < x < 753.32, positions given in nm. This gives 49.1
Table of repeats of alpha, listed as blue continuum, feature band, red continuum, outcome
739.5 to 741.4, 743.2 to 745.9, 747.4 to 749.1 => 0.020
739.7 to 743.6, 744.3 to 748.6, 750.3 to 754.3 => 0.032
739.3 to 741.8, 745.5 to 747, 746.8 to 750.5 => 0.069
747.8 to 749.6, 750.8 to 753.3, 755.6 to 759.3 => -0.038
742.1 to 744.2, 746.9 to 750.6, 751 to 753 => 0.016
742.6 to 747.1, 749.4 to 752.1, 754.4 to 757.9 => -0.040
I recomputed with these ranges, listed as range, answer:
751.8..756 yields 51.27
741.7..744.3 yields 50.49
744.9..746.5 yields 48.36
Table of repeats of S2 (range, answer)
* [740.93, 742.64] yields 48.8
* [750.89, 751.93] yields 51.1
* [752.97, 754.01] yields 49.1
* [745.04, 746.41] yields 46.3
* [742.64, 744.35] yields 49.1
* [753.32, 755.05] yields 49.5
